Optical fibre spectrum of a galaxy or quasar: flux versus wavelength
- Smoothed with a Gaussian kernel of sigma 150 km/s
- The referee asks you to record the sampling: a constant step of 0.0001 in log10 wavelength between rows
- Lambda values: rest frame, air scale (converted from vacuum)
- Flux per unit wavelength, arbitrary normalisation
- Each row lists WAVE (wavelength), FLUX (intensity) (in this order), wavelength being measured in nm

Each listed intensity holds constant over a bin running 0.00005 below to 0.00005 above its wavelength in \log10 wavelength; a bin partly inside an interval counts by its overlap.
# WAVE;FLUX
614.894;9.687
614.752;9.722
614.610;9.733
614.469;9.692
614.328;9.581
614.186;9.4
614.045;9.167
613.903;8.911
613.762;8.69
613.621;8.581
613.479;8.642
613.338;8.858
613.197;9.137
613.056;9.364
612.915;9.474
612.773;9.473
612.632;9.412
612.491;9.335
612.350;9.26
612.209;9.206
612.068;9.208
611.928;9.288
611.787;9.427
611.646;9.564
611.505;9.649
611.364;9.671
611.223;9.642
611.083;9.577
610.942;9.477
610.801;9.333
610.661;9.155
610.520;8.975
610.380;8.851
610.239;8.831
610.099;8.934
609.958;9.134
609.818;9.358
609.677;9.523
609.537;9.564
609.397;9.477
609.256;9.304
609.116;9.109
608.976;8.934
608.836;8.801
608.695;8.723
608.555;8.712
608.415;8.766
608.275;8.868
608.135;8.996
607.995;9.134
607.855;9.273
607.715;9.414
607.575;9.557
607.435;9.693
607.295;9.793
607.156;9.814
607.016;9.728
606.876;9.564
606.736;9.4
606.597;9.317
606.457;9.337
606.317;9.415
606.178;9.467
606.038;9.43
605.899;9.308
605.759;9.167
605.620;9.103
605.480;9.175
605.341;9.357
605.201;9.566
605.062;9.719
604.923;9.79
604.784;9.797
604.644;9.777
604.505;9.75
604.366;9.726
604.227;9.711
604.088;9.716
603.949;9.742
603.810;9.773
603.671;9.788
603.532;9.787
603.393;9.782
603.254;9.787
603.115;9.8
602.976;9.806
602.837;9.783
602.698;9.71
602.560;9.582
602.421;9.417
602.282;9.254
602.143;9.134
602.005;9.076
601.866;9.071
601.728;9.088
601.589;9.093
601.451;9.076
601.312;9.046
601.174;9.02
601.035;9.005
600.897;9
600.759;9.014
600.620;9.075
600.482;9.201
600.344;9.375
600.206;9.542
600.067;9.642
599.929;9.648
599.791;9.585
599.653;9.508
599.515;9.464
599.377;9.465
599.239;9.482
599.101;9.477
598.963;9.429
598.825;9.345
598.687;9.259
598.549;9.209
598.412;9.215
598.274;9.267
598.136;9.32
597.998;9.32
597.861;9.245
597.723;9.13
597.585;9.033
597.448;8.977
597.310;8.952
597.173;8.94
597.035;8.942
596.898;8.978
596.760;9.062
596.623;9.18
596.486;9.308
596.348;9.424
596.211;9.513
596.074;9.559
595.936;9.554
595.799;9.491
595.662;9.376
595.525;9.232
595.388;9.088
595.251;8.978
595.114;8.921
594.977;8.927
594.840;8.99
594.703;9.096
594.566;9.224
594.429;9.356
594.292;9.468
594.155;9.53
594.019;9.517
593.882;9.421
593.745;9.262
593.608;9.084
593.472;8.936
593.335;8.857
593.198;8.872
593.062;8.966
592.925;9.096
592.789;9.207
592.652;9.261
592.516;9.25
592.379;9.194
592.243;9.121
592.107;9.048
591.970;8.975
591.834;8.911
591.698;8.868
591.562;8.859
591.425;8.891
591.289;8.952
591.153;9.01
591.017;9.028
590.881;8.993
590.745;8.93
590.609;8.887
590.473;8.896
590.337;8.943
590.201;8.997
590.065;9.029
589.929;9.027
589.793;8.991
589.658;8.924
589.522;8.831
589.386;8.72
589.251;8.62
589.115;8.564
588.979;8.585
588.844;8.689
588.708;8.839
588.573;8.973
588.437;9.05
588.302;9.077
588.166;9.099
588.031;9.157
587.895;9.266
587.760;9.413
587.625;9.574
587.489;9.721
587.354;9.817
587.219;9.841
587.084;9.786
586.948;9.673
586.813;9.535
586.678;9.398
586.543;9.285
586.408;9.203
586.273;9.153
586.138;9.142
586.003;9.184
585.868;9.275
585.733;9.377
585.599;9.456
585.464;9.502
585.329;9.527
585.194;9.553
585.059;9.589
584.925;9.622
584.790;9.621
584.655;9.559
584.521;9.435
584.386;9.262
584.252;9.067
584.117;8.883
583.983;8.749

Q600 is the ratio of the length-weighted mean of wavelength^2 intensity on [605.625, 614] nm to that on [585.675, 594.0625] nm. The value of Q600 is 1.09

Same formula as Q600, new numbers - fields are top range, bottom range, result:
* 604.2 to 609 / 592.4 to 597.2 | 1.06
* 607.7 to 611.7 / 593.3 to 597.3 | 1.05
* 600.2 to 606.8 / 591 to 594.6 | 1.07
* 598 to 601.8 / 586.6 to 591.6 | 1.06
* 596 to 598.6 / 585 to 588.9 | 1.02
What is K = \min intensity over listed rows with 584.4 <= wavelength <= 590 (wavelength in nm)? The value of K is 8.564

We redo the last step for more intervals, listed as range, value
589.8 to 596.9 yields 8.857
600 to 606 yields 9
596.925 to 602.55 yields 8.94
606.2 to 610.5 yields 8.712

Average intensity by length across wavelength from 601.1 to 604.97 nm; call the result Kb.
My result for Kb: 9.53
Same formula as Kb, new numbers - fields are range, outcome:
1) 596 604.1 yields 9.34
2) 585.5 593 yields 9.12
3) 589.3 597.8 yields 9.1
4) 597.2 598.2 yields 9.13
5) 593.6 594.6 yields 9.37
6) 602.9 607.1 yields 9.59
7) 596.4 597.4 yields 9.05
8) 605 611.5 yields 9.29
